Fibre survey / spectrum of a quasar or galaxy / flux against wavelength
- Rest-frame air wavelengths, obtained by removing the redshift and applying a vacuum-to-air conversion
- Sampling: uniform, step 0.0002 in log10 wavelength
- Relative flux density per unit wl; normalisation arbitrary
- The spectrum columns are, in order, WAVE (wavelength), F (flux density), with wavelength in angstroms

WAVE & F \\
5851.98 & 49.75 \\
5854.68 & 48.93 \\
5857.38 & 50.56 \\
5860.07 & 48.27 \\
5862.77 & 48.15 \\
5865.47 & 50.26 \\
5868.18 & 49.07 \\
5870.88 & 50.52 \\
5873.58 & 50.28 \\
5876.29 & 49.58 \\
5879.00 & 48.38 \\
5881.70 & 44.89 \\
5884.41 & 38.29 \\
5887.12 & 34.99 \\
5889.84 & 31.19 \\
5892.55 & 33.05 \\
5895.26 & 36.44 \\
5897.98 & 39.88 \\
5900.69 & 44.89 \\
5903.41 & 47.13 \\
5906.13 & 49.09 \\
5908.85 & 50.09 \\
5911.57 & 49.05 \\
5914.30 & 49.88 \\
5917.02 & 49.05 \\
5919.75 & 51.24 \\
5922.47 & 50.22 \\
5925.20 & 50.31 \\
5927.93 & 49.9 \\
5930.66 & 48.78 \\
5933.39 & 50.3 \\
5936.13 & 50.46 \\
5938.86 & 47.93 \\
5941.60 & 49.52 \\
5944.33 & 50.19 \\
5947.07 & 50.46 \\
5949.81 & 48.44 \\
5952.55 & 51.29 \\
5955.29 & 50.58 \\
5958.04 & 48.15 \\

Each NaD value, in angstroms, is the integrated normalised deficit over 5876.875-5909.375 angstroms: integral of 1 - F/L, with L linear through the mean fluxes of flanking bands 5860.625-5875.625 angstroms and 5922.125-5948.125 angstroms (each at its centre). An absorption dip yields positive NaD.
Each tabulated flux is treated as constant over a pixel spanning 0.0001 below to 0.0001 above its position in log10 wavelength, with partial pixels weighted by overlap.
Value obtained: 5.33 angstroms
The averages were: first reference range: 49.6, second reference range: 49.8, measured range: 41.5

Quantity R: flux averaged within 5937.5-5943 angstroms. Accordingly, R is 48.8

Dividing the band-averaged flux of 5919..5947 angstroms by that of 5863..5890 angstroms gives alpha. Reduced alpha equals 1.10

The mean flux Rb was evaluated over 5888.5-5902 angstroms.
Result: 37.1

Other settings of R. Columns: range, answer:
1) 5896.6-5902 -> 42.4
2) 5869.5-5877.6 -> 50.1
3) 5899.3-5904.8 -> 46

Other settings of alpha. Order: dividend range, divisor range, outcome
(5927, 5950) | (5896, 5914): 1.07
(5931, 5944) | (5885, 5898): 1.42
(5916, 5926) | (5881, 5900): 1.36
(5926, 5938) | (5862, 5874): 1.00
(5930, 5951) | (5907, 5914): 1.00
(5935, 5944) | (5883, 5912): 1.20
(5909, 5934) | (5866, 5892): 1.13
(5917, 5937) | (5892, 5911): 1.15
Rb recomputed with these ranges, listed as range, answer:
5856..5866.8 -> 49.3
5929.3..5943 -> 49.4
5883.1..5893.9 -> 34.3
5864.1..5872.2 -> 49.9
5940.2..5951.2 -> 49.7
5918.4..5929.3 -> 50.4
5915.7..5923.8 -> 50.2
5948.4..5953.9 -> 49.9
